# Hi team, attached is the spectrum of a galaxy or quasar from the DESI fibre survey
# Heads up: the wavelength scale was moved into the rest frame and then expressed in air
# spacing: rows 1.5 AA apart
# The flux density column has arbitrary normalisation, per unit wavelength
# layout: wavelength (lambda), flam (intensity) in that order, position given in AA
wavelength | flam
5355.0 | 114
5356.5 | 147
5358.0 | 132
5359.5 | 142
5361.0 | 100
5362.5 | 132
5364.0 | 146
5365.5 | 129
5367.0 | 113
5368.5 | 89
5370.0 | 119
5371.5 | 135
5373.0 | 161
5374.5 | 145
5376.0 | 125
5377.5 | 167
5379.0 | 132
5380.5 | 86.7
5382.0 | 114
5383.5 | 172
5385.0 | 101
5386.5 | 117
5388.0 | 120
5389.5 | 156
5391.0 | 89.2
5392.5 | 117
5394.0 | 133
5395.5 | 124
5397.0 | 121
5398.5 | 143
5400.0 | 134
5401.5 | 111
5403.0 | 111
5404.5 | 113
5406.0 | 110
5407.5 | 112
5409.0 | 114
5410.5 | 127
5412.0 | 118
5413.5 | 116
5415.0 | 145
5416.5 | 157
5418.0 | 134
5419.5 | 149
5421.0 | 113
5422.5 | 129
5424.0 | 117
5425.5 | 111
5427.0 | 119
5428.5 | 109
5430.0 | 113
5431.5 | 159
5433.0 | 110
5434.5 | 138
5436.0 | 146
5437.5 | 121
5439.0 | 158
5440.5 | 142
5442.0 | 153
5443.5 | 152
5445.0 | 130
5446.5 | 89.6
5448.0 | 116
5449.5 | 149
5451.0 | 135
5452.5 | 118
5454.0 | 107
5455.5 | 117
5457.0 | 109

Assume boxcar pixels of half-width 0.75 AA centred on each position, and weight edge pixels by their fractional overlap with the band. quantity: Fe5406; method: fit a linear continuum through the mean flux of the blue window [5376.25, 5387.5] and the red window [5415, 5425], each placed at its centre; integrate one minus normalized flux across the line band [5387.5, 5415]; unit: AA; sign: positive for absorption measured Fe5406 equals 1.9 AA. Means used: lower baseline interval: 127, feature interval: 121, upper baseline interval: 134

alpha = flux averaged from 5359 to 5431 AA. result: 125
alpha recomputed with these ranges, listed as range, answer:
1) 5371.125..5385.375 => 135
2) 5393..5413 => 121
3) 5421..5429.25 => 117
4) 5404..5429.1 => 123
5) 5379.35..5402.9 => 122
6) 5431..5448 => 135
